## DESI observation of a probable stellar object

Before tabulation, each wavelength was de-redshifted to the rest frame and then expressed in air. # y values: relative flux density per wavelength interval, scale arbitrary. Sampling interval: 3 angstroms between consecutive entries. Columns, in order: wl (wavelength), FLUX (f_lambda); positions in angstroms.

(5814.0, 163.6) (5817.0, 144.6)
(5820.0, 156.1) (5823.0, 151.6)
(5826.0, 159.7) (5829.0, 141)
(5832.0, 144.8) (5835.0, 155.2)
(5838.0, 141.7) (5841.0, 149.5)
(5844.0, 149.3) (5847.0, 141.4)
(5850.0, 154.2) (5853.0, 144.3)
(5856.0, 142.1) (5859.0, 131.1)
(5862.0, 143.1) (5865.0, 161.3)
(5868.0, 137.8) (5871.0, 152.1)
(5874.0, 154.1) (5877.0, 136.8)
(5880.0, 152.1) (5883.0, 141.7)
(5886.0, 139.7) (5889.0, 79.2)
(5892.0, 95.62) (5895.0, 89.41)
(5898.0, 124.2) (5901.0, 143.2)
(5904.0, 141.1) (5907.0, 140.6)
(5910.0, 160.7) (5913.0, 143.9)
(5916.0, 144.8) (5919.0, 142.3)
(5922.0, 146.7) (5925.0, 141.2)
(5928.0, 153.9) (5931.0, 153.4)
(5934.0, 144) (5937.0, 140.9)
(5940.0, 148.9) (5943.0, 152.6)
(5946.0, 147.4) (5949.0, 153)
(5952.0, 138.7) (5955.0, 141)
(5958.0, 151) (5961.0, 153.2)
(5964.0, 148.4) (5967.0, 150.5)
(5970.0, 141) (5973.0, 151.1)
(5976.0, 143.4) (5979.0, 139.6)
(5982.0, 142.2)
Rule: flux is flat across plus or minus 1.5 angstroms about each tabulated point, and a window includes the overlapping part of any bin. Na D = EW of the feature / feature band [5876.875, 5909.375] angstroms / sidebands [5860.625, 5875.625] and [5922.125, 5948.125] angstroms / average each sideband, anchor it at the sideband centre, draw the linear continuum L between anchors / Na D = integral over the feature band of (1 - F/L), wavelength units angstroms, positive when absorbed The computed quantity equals 5.0 angstroms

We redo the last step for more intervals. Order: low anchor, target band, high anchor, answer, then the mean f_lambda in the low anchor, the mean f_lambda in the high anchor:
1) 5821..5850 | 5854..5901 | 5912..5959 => 4.9 angstroms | 149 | 146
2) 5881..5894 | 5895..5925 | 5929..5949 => -2.5 angstroms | 115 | 148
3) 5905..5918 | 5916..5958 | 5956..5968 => 0.6 angstroms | 147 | 150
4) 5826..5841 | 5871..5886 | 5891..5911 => -1.3 angstroms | 147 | 128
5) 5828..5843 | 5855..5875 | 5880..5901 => -2.4 angstroms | 147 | 117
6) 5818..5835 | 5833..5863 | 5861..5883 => 0.9 angstroms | 151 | 148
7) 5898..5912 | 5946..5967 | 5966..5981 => -0.5 angstroms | 144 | 145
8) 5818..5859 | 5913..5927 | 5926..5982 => 0.3 angstroms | 148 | 147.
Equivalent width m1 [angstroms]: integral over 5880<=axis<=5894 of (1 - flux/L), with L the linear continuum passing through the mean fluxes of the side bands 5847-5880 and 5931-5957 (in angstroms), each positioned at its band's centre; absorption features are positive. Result 2.8 angstroms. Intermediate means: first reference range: 146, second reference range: 146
